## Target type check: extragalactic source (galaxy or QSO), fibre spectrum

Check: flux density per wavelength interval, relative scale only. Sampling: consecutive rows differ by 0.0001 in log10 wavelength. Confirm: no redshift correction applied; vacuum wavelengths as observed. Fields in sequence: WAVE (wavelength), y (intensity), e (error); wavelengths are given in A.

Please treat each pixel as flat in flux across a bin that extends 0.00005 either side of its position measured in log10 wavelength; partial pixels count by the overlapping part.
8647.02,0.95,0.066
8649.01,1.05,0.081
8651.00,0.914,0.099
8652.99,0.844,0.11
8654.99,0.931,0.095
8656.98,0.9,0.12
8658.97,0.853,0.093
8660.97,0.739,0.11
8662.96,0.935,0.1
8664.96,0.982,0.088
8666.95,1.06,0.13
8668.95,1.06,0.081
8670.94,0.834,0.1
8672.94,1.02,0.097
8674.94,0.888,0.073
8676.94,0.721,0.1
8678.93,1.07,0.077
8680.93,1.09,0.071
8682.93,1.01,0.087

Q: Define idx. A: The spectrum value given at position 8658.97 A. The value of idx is 0.853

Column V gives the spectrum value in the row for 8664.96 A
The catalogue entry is 0.982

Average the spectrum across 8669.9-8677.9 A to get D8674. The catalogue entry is 0.867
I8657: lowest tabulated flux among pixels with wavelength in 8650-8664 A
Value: 0.739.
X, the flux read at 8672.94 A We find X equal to 1.02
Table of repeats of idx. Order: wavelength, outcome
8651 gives 0.914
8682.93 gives 1.01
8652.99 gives 0.844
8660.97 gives 0.739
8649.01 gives 1.05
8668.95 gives 1.06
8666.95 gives 1.06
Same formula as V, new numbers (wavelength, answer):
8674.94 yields 0.888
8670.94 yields 0.834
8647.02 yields 0.95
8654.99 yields 0.931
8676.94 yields 0.721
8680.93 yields 1.09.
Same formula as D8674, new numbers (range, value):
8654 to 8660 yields 0.894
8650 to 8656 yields 0.896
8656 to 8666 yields 0.883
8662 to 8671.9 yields 0.975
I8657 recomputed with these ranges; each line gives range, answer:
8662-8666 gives 0.935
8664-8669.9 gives 0.982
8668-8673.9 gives 0.834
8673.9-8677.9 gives 0.721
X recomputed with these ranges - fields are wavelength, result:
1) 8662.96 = 0.935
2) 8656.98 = 0.9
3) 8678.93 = 1.07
